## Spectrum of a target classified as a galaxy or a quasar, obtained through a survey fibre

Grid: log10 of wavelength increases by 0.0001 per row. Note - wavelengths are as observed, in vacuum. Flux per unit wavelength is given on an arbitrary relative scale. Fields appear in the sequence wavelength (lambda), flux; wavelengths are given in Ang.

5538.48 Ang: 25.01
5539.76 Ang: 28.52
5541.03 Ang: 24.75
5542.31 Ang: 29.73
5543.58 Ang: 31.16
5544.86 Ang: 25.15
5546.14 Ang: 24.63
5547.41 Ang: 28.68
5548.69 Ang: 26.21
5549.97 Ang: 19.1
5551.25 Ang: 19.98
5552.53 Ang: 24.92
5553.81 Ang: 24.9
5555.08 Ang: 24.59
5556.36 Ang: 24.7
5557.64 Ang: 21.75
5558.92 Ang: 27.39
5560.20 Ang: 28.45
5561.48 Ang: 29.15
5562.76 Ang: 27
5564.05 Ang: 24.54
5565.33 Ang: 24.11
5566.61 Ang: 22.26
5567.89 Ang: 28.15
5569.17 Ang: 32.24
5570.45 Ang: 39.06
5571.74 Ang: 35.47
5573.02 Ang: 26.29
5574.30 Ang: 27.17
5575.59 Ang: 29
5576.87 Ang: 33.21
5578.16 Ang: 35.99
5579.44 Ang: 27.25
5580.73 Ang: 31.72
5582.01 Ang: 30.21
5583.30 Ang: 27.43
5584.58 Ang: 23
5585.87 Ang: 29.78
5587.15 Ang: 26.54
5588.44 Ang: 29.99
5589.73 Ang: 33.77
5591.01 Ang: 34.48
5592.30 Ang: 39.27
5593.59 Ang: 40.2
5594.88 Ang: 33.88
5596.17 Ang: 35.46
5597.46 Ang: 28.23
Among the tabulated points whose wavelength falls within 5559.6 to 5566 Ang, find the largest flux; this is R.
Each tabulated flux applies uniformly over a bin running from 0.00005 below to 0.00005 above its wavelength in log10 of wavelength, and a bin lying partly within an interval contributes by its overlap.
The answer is 29.15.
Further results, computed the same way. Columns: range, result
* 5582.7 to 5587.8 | 29.78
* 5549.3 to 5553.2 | 24.92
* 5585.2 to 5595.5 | 40.2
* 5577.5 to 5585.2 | 35.99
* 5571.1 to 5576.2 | 35.47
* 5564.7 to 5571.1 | 39.06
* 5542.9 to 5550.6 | 31.16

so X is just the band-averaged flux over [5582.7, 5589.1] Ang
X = 27.4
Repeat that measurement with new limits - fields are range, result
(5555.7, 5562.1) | 26.3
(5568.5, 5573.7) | 33.2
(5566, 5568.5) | 25.2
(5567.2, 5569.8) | 30.1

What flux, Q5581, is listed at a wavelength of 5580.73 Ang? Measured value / 31.72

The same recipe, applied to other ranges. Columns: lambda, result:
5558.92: 27.39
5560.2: 28.45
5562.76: 27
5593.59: 40.2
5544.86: 25.15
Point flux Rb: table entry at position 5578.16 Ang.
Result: 35.99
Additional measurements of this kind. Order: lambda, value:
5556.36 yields 24.7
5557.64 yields 21.75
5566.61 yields 22.26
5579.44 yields 27.25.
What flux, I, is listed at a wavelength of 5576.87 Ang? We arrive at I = 33.21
